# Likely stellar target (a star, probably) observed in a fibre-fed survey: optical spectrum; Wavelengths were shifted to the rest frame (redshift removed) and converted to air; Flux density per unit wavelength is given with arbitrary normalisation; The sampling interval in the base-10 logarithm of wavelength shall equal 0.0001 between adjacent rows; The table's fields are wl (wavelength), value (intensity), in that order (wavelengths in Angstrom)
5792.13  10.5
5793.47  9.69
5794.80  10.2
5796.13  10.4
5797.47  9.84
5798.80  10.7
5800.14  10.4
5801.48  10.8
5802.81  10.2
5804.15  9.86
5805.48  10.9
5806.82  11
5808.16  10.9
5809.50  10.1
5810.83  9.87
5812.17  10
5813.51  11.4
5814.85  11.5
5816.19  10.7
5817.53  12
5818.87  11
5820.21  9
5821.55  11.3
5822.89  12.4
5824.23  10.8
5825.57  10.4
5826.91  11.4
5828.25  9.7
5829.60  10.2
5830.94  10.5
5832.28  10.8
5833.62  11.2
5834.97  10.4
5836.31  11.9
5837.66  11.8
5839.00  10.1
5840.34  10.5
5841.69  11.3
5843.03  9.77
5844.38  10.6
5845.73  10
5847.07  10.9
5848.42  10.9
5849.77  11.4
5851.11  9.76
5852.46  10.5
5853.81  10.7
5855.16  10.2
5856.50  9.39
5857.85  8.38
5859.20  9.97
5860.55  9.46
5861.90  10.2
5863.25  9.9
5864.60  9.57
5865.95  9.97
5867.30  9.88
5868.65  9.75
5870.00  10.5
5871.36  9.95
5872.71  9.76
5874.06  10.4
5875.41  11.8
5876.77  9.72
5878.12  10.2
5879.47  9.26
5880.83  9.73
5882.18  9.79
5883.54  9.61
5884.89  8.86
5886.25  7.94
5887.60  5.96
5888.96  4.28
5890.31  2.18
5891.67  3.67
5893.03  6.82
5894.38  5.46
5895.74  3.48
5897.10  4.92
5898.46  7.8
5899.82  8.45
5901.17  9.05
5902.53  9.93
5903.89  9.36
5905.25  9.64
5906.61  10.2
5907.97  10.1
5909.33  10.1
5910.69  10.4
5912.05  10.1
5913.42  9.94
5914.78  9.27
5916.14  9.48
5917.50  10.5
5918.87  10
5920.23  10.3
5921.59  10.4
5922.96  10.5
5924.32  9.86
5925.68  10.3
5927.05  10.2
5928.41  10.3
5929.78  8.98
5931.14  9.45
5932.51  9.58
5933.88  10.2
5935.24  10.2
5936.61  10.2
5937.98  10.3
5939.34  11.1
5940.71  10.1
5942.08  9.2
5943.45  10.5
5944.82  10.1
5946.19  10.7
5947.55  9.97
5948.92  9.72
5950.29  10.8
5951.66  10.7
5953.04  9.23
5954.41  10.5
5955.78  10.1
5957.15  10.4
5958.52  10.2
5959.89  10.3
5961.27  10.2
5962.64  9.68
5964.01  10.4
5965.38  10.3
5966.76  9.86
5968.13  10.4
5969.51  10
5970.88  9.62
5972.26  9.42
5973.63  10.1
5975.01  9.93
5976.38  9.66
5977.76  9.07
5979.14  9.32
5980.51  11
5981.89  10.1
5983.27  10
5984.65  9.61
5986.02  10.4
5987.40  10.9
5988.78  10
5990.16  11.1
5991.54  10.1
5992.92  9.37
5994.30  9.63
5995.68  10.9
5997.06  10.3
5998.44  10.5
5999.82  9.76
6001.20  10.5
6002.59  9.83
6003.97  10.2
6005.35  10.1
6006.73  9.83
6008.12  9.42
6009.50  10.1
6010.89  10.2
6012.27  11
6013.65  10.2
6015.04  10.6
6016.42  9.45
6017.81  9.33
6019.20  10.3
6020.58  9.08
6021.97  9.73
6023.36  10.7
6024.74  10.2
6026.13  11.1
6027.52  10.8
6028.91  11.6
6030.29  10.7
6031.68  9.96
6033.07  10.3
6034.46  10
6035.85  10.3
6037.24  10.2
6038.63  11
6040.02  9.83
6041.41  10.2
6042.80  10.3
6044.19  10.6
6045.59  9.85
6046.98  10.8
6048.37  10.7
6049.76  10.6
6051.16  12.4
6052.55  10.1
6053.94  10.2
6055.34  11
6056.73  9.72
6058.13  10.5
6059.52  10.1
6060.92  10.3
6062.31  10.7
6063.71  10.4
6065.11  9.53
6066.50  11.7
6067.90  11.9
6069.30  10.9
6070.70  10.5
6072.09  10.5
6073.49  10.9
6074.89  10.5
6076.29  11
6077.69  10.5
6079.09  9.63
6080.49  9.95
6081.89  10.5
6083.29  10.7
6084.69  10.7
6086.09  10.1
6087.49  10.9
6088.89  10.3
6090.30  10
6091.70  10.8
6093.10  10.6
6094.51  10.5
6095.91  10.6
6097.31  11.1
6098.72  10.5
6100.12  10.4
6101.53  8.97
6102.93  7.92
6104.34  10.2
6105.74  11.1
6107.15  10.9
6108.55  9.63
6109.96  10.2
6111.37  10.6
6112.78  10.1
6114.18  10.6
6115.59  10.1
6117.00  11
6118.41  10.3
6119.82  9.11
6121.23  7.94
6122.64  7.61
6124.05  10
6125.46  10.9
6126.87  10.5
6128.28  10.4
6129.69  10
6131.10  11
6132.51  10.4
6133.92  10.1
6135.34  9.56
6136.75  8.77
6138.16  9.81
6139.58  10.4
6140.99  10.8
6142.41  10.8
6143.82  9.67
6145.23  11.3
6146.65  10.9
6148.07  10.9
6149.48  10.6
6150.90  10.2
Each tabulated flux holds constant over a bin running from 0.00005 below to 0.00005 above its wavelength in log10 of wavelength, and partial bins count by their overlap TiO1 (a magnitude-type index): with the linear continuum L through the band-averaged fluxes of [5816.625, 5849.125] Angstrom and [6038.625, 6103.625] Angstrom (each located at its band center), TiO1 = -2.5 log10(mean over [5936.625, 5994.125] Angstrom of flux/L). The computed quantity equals 0.05 mag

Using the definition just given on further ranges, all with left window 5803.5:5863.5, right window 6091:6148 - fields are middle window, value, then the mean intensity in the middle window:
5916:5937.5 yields 0.041 mag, 10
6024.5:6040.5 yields -0.024 mag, 10.5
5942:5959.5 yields 0.021 mag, 10.2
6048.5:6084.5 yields -0.037 mag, 10.6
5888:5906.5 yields 0.493 mag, 6.65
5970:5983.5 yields 0.058 mag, 9.82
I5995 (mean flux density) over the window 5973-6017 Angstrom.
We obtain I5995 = 10.1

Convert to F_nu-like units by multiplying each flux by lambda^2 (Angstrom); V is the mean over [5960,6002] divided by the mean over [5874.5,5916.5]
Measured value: 1.25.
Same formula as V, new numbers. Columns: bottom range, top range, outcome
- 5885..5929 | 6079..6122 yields 1.28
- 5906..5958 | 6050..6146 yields 1.08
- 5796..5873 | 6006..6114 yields 1.07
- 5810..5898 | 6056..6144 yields 1.16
